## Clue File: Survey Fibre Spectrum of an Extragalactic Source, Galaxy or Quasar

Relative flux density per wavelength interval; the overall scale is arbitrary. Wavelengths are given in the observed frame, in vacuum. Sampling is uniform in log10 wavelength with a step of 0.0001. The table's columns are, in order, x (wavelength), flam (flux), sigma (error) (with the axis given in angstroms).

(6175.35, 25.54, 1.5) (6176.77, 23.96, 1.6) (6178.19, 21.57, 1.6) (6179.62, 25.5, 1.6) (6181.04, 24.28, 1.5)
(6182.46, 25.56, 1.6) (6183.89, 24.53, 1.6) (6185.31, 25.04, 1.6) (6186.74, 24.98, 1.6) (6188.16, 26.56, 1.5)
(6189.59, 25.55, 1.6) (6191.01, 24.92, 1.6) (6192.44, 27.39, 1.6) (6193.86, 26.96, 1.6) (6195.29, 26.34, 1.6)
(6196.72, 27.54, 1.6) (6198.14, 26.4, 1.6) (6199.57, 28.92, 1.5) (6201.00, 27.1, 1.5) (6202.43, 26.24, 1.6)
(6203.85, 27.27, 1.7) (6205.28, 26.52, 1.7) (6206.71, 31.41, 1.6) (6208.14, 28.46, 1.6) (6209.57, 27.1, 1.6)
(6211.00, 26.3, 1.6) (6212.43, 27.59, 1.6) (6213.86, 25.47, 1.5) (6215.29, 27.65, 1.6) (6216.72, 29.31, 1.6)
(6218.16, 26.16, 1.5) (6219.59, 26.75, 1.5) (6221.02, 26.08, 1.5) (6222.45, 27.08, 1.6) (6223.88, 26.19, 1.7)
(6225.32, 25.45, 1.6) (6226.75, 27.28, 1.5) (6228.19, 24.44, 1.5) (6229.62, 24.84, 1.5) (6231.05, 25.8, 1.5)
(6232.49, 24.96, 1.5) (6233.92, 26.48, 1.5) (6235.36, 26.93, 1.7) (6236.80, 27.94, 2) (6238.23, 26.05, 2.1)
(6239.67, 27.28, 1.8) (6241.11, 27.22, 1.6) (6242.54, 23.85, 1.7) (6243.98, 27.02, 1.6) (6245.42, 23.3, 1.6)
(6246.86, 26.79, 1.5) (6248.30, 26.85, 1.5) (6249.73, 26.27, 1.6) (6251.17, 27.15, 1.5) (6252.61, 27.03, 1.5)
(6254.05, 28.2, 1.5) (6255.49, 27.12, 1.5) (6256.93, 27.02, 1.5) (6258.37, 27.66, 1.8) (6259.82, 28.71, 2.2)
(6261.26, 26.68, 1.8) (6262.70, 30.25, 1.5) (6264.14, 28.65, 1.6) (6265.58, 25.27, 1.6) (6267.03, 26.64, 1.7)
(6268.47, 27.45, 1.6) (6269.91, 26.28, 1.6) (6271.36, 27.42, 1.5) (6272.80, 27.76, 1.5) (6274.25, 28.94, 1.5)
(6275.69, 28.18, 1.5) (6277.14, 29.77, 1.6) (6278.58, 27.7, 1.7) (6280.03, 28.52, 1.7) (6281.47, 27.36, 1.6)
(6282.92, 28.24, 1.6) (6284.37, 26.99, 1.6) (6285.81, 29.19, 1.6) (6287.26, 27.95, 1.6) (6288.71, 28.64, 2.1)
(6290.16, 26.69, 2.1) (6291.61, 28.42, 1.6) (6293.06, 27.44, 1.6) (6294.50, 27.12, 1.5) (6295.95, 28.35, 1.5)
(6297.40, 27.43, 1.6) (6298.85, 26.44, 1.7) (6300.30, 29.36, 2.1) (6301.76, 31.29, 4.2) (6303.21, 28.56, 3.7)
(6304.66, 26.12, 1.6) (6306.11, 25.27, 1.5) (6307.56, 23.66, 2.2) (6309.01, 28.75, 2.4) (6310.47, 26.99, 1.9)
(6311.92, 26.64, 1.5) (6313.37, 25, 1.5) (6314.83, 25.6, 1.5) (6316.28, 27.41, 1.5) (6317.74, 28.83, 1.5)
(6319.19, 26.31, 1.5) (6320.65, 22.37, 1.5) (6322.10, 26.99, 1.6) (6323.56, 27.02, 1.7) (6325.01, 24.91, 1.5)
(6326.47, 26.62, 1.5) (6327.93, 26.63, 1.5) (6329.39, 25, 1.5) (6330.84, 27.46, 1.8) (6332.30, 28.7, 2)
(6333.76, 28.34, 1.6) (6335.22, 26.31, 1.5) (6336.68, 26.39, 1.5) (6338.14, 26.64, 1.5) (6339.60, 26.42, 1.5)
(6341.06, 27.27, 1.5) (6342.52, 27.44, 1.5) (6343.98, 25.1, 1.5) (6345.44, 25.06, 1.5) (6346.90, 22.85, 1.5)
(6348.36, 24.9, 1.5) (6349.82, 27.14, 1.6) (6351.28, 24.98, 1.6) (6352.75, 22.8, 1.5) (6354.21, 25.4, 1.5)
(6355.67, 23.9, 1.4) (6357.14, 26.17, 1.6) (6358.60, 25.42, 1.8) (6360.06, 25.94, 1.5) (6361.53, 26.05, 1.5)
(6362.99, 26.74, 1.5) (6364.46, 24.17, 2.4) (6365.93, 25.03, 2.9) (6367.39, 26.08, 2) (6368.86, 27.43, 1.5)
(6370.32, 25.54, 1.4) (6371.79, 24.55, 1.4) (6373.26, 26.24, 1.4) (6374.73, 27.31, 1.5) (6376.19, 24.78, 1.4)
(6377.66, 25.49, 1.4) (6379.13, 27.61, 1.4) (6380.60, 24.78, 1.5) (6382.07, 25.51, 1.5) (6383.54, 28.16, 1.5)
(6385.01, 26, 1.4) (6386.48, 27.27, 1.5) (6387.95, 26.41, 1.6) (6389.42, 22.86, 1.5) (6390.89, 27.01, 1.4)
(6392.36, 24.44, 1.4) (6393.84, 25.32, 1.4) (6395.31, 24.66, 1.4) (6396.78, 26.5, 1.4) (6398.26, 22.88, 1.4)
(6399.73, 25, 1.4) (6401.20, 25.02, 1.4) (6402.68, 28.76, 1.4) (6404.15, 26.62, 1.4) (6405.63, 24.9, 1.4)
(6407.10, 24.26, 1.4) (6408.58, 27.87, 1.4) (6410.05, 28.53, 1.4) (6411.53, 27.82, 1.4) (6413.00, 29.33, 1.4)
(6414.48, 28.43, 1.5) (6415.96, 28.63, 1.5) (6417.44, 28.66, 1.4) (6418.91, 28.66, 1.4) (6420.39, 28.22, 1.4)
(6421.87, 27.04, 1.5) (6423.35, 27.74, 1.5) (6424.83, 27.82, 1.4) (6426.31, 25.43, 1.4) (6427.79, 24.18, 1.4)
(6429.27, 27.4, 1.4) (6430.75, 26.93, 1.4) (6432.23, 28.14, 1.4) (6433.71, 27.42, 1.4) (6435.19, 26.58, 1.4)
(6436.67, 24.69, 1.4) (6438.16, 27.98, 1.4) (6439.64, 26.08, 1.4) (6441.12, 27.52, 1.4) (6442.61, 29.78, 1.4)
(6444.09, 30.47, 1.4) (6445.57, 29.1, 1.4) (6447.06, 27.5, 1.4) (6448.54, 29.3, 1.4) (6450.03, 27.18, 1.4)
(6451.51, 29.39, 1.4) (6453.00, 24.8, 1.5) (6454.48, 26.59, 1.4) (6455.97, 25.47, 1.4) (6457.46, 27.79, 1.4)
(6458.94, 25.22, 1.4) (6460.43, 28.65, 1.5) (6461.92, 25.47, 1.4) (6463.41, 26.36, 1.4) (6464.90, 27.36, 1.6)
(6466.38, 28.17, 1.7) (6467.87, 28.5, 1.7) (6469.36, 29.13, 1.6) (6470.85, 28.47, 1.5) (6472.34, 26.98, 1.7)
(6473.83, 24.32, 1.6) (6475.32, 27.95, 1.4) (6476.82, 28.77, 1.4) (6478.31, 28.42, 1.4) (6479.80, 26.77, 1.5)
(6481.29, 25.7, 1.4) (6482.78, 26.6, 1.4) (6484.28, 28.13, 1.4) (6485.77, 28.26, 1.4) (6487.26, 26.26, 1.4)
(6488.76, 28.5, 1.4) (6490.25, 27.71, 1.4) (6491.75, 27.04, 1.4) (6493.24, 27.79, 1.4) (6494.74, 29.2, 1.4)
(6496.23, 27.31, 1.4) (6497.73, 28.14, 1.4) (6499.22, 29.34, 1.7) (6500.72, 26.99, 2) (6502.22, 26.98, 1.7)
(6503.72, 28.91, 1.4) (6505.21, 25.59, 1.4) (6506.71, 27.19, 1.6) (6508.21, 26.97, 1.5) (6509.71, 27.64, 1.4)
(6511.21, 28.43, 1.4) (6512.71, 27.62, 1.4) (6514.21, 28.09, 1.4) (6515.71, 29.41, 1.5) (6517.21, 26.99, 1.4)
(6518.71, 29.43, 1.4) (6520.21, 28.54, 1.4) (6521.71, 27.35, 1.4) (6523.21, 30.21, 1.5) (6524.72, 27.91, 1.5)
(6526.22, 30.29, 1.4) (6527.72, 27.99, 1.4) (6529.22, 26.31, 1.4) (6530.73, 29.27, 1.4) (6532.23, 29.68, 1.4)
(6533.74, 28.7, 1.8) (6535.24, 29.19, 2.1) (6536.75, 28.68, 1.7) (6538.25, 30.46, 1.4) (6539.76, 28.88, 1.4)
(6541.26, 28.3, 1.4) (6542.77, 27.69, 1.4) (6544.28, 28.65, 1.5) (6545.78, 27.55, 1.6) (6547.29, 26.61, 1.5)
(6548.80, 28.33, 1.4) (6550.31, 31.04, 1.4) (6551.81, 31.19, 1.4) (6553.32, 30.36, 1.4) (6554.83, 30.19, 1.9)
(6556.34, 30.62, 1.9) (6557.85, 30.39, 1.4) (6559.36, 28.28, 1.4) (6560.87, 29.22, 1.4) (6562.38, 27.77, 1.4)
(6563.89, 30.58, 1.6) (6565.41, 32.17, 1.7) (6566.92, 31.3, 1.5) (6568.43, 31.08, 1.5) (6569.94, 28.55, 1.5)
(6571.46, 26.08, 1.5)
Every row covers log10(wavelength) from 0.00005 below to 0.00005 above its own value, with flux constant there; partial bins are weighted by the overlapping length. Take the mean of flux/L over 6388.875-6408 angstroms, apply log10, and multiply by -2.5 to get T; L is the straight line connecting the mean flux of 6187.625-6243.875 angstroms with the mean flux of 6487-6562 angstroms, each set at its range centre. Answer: 0.101 mag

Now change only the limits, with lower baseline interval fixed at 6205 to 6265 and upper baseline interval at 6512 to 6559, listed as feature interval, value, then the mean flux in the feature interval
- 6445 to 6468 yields 0.04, 27.3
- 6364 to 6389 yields 0.07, 26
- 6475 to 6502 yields 0.03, 27.7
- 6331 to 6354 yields 0.06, 26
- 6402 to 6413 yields 0.04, 27.1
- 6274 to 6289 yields -0.04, 28.3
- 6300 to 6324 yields 0.02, 26.8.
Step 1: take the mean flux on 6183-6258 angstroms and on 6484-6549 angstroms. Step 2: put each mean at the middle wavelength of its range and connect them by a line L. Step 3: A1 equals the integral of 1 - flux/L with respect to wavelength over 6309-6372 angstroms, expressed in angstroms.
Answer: 2.8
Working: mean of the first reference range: 26.6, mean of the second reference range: 28.1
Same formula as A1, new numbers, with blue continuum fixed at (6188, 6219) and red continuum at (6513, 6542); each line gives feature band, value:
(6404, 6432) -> 0.9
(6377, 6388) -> 0.6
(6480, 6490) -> 0.4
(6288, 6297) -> -0.1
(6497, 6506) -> 0.3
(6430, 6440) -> 0.5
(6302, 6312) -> 0.3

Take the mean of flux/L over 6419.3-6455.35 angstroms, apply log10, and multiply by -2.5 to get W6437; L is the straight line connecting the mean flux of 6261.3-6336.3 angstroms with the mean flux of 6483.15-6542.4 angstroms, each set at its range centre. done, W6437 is 0.02 mag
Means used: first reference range 27.3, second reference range 28.2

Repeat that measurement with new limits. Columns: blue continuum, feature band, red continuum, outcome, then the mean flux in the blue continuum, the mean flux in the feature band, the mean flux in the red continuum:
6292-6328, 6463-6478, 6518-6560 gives 0.03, 26.9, 27.7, 29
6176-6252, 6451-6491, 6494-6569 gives 0.04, 26.3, 27.2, 28.8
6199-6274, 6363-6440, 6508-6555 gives 0.06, 26.9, 26.4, 28.7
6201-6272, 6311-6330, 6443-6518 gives 0.04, 26.9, 26.1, 27.6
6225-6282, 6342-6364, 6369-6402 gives 0.03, 27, 25.3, 25.6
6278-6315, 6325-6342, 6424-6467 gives 0.02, 27.5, 26.8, 27.2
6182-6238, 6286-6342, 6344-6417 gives -0.03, 26.6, 27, 25.9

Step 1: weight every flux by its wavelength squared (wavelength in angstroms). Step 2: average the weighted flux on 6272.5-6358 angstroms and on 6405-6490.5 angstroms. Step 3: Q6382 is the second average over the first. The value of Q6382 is 1.1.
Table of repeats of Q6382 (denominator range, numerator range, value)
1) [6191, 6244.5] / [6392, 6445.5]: 1.07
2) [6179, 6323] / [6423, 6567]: 1.12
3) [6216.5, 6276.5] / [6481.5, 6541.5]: 1.14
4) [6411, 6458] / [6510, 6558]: 1.08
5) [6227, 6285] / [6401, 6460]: 1.07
